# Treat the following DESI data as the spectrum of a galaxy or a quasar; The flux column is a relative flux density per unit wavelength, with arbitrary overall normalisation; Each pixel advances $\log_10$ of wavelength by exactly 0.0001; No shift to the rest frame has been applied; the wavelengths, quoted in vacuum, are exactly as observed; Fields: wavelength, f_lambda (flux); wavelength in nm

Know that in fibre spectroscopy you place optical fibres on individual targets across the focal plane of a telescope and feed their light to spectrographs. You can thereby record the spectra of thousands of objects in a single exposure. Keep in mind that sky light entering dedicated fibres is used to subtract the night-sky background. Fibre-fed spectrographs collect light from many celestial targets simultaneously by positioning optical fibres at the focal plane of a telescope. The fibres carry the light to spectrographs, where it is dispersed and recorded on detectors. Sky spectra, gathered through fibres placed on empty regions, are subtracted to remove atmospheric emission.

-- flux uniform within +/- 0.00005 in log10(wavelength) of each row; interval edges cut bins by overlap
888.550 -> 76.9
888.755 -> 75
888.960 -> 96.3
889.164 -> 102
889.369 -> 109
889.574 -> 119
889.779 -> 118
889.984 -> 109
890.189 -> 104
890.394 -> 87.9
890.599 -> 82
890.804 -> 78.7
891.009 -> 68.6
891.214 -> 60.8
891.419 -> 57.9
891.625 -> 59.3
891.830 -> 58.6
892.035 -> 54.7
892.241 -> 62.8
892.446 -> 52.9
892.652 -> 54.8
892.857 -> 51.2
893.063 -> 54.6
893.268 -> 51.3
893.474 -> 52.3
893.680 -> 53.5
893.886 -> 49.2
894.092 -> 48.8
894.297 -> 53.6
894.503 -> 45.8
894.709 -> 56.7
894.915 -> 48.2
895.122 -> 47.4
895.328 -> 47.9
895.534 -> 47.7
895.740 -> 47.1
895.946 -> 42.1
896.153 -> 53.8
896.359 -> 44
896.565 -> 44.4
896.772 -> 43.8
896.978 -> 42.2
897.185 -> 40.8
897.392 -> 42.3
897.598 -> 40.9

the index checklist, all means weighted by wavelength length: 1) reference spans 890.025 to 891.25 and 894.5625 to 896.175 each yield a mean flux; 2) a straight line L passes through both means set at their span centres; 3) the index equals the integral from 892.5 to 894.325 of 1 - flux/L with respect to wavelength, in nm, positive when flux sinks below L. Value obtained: 0.30 nm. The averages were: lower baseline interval 82.9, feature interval 52.1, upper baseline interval 48.5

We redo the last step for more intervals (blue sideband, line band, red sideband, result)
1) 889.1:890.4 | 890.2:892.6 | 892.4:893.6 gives 0.399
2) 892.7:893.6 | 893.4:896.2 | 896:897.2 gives -0.030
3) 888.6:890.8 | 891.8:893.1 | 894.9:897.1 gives 0.346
